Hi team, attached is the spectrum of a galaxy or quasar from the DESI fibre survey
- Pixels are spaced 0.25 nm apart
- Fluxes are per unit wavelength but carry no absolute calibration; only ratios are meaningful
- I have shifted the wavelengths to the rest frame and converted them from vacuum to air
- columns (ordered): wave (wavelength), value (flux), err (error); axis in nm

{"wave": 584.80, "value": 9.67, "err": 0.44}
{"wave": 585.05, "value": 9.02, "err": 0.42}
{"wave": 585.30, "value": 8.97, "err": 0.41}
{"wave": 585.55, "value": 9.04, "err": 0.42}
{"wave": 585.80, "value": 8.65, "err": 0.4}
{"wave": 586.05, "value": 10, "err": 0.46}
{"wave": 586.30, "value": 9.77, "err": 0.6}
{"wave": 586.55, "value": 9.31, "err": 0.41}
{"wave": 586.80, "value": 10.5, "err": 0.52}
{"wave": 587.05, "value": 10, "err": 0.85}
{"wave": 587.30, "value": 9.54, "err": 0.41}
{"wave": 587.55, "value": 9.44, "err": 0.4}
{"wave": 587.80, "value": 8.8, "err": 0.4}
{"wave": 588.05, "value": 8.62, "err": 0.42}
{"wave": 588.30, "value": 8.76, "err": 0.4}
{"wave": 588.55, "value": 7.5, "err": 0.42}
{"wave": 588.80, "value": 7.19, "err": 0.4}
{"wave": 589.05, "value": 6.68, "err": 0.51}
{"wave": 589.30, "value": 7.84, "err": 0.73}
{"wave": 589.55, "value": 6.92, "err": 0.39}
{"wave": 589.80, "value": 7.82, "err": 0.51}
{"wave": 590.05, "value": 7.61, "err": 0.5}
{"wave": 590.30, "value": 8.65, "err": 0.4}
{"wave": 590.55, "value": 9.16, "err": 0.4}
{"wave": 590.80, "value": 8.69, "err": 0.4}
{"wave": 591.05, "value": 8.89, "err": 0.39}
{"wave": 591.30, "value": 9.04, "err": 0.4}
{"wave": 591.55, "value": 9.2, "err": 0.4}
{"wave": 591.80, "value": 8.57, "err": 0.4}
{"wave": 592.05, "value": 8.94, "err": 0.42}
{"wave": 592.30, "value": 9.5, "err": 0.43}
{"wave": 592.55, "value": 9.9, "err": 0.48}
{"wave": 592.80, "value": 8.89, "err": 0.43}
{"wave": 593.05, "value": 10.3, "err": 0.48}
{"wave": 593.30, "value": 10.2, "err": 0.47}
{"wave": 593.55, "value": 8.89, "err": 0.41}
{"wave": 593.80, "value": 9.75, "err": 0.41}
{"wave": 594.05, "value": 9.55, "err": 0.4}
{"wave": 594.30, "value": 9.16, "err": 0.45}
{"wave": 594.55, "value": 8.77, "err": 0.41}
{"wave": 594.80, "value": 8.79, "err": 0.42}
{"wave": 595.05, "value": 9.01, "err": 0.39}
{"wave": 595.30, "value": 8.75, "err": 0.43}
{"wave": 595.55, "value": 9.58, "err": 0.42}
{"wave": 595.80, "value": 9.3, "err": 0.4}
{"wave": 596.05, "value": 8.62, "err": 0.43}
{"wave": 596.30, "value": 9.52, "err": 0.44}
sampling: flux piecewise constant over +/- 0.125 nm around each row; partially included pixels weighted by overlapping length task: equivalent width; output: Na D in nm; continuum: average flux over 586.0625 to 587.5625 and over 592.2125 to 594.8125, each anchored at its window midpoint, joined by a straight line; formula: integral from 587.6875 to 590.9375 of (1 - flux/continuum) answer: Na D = 0.56 nm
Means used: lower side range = 9.8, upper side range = 9.45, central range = 8.02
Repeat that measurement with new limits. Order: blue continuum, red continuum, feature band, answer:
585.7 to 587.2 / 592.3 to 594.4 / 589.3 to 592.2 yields 0.347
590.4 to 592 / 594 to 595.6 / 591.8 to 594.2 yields -0.136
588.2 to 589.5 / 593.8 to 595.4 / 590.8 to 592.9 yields -0.192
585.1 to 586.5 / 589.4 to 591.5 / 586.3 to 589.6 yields 0.091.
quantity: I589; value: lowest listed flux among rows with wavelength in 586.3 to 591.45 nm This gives 6.68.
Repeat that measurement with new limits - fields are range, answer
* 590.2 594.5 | 8.57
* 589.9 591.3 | 7.61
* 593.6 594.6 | 8.77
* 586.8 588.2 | 8.62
